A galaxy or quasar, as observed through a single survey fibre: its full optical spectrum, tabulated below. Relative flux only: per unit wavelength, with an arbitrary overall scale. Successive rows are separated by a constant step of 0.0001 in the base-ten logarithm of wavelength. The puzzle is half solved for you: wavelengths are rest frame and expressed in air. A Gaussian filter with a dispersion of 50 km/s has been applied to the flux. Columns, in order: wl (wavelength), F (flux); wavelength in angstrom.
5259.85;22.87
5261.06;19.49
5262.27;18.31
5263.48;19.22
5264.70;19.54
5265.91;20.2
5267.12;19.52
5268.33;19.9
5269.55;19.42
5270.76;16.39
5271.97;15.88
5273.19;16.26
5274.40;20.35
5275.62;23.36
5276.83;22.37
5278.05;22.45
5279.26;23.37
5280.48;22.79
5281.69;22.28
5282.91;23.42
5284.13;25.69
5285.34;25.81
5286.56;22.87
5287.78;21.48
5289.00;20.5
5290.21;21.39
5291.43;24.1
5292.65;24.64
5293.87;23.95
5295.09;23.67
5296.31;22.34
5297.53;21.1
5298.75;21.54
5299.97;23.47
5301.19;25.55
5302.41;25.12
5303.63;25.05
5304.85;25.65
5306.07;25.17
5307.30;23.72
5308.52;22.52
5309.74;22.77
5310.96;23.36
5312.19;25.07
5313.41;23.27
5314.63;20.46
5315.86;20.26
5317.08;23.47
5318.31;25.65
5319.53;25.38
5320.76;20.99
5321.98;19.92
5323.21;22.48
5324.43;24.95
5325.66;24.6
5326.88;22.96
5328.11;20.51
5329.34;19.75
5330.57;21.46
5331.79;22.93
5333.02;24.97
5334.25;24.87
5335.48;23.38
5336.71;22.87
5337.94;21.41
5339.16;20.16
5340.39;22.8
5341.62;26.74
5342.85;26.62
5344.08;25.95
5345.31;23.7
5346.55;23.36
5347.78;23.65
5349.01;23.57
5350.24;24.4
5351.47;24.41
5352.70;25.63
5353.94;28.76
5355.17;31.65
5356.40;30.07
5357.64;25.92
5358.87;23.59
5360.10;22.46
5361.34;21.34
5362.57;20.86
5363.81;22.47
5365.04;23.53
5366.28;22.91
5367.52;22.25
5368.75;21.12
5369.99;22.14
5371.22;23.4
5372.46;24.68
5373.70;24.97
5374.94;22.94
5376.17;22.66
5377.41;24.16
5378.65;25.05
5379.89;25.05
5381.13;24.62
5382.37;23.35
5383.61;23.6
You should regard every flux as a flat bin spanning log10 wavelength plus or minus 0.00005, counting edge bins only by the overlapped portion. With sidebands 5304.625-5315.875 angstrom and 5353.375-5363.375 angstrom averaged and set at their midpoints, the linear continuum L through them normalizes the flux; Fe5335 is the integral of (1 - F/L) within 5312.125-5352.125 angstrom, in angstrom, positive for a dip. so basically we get 1.8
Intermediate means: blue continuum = 23.3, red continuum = 25.5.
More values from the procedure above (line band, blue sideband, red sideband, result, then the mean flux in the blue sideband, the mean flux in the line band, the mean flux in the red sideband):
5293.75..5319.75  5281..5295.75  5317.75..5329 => -0.5 angstrom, 23.3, 23.5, 23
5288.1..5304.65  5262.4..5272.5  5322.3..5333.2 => -2.2 angstrom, 18.8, 23.3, 22.6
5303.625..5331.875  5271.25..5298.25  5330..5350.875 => 0.2 angstrom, 22.2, 23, 23.7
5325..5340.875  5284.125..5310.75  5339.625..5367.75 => 1.1 angstrom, 23.5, 22.5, 24.6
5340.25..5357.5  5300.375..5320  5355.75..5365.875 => -1.5 angstrom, 23.9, 25.9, 23.8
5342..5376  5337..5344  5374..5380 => -0.7 angstrom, 23.7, 24.3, 23.9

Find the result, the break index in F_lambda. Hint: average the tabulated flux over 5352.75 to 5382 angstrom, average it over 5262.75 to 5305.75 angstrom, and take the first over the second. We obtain 1.1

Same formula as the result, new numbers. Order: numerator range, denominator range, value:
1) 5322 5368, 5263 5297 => 1.11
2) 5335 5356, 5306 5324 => 1.08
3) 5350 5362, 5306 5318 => 1.13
